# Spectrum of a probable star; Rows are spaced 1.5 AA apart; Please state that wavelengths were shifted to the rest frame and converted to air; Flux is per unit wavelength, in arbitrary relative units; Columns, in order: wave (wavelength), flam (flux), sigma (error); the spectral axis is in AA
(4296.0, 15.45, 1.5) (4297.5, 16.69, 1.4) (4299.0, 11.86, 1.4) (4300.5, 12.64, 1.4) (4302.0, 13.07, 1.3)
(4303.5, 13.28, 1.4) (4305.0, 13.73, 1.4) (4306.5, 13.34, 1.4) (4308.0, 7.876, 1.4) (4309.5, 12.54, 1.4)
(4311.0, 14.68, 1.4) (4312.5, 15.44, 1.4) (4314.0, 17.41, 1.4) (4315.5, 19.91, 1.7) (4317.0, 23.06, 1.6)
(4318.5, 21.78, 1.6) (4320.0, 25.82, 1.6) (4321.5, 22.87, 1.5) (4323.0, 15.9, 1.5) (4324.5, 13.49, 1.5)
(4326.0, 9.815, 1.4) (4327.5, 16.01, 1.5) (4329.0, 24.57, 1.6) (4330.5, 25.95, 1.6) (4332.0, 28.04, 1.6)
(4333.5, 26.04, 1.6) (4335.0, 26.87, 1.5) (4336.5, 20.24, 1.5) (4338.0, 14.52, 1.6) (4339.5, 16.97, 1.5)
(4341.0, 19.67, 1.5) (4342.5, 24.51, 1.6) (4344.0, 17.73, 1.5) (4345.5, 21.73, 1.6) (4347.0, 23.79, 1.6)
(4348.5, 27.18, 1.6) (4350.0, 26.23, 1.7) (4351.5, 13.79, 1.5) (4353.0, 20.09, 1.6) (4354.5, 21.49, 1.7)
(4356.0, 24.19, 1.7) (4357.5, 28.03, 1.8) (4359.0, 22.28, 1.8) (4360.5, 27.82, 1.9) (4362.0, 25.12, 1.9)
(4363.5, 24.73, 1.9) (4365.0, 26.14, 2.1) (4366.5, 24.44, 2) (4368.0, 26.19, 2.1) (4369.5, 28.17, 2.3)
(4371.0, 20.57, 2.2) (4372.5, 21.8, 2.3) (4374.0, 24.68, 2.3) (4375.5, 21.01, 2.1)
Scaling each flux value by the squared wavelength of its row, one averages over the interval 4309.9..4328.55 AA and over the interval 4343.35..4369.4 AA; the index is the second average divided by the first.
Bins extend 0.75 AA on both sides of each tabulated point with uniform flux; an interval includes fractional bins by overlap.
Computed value 1.34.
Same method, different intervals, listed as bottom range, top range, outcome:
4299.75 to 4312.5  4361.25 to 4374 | 1.98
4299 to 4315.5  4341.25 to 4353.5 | 1.63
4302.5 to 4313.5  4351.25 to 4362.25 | 1.81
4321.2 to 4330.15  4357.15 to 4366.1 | 1.51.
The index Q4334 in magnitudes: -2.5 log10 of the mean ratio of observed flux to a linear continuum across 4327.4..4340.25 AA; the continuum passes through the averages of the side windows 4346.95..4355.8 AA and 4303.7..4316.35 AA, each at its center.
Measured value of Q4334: -0.20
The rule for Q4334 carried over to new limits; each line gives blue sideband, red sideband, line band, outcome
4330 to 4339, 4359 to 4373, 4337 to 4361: 0.11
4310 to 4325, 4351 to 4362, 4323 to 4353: 0.02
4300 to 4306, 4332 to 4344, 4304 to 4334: -0.07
